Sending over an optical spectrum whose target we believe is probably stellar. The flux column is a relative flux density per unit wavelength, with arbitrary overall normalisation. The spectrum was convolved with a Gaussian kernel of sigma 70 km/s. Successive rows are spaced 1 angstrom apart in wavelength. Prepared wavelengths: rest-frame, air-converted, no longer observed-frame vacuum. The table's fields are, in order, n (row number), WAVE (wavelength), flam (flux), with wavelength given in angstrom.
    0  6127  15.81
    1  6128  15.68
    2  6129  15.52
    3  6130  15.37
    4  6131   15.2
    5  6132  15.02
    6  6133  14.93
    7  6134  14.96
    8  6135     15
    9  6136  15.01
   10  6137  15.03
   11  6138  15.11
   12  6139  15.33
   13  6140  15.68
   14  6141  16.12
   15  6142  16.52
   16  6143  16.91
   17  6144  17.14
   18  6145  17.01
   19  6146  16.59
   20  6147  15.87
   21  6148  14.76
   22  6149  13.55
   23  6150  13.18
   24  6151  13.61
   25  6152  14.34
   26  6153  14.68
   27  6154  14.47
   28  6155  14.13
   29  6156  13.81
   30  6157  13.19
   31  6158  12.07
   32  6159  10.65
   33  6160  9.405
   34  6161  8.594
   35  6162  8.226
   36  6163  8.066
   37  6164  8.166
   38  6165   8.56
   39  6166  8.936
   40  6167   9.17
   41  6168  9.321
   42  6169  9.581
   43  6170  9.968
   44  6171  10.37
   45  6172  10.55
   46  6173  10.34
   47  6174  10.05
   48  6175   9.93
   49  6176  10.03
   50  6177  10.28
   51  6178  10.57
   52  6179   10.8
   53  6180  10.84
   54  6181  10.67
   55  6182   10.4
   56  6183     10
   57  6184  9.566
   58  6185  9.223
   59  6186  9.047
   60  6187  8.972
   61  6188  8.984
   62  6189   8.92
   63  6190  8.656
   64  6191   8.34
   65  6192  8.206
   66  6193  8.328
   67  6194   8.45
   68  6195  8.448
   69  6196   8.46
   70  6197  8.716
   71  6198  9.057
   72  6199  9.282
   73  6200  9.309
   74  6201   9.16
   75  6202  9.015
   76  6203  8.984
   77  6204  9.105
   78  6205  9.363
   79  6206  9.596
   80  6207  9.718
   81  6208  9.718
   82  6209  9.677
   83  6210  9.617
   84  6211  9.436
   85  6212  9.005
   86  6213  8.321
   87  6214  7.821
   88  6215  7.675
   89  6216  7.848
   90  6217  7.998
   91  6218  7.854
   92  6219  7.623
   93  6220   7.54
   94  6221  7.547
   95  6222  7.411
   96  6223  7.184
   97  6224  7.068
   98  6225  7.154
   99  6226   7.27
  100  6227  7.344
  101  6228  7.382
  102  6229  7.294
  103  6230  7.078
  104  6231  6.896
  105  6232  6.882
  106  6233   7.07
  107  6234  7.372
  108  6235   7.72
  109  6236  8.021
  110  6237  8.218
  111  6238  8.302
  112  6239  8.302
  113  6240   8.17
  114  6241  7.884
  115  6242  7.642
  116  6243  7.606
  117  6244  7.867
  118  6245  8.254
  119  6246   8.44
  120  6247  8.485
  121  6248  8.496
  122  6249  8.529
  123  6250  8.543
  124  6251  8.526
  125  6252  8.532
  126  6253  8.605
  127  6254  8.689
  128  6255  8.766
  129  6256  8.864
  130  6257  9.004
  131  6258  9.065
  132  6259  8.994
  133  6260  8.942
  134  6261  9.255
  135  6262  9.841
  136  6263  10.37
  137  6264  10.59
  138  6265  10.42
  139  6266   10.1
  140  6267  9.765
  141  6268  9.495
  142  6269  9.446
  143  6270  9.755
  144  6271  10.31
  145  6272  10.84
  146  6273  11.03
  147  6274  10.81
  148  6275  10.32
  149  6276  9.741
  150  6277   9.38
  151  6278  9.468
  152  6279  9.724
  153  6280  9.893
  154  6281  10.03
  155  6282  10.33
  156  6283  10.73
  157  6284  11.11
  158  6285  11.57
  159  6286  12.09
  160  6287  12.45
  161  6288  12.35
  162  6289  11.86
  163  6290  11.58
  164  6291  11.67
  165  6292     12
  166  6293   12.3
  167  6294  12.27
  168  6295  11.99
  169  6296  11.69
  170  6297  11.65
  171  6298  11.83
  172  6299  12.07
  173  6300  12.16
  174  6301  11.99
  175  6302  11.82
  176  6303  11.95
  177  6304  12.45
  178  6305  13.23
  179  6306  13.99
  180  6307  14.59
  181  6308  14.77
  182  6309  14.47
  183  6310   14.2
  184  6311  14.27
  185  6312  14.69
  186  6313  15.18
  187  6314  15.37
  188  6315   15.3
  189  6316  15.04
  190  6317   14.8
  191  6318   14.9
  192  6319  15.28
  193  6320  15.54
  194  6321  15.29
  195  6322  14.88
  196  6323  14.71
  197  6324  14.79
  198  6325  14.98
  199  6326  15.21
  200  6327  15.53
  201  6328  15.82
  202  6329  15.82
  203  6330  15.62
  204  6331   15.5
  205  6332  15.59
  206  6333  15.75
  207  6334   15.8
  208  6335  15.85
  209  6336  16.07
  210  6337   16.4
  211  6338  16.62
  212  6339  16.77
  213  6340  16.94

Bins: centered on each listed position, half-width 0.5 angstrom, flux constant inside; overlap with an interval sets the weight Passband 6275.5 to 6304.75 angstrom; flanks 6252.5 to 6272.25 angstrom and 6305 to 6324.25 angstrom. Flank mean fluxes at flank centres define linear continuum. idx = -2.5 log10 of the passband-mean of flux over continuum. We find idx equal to 0.09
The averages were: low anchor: 9.54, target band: 11.4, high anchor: 14.8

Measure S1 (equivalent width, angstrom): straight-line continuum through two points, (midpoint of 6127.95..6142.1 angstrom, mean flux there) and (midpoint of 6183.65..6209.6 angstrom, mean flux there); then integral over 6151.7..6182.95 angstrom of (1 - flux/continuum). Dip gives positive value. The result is 3.6 angstrom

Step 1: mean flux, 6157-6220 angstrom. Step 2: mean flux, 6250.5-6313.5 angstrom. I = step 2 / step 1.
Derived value 1.20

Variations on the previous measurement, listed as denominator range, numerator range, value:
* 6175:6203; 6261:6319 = 1.28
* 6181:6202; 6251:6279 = 1.07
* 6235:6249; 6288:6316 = 1.60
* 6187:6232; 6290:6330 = 1.66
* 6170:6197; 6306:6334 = 1.58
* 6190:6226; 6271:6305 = 1.33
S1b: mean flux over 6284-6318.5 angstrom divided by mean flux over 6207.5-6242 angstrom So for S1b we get 1.7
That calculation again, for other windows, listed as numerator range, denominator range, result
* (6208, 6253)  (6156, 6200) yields 0.83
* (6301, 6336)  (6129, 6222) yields 1.34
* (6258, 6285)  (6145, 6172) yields 0.85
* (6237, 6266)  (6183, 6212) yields 0.97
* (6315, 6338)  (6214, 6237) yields 2.07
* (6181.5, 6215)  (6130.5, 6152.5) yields 0.59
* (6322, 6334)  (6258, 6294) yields 1.46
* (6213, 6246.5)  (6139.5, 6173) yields 0.61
